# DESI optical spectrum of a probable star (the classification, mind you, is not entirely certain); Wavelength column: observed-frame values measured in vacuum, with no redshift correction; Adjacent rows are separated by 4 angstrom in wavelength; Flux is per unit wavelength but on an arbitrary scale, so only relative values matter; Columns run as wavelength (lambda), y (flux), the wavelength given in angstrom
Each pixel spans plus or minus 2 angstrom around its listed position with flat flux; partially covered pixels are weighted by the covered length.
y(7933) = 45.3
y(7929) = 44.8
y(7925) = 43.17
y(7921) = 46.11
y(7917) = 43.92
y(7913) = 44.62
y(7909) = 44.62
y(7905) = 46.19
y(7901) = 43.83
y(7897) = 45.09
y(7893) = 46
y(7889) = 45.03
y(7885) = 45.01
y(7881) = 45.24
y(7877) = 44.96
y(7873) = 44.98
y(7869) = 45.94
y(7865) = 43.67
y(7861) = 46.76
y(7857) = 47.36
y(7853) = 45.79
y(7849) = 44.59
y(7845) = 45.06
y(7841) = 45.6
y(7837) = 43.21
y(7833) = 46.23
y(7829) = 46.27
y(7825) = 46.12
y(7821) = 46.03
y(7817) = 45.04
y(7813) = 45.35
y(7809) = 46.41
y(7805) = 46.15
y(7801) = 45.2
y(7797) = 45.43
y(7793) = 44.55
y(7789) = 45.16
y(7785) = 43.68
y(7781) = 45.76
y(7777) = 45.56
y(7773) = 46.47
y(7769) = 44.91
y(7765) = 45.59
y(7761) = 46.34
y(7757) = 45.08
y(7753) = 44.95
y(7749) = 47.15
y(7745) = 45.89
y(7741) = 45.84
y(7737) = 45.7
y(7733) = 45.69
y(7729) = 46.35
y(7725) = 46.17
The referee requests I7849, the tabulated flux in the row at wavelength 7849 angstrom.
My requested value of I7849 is 44.59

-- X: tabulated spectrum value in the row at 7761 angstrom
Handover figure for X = 46.34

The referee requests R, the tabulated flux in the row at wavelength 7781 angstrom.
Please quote 45.76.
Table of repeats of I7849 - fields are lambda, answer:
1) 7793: 44.55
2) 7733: 45.69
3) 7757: 45.08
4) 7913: 44.62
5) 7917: 43.92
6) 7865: 43.67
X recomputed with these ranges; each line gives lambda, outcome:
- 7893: 46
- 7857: 47.36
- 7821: 46.03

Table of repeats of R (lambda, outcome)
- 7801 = 45.2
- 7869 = 45.94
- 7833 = 46.23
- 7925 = 43.17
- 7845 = 45.06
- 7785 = 43.68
